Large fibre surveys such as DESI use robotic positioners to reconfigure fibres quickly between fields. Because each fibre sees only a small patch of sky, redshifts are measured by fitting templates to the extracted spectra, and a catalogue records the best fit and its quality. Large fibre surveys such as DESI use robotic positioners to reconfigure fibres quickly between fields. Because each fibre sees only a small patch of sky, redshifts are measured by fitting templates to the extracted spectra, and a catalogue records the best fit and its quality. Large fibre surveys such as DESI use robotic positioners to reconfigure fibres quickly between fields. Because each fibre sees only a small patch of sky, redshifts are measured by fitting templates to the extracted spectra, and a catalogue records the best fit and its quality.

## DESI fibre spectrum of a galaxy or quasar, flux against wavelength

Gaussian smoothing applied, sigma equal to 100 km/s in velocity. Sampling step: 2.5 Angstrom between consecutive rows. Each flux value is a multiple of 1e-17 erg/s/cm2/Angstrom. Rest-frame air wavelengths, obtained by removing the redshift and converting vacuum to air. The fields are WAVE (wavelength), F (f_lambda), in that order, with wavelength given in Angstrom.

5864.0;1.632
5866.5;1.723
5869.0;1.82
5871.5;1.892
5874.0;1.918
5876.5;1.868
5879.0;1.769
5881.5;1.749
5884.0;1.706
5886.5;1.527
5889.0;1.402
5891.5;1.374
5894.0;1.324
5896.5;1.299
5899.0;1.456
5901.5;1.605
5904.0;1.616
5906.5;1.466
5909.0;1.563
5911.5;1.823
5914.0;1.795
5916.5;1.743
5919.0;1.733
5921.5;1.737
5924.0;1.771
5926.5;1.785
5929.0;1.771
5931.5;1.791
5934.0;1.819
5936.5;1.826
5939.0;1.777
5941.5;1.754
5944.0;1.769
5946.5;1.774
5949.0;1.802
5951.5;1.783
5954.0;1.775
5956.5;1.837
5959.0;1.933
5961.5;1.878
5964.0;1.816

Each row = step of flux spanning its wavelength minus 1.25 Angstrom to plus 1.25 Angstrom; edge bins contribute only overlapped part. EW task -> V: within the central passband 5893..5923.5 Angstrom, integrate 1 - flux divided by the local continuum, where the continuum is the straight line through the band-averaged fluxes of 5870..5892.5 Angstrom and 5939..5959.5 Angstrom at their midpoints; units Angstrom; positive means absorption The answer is 2.34 Angstrom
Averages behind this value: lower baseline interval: 1.69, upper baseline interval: 1.8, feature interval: 1.6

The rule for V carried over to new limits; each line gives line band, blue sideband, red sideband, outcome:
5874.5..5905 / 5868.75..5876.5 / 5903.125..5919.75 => 3.9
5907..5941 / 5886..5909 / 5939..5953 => -2.7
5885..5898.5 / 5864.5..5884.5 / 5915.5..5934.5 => 3.0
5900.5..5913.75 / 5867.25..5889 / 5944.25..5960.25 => 1.1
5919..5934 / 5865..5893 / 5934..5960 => 0.0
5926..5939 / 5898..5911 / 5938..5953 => -0.7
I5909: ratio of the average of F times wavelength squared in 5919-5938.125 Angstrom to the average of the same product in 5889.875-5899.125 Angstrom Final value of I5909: 1.3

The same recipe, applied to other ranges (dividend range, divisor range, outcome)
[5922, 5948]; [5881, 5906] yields 1.21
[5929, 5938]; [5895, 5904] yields 1.24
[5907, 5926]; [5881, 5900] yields 1.19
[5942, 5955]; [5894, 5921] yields 1.13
